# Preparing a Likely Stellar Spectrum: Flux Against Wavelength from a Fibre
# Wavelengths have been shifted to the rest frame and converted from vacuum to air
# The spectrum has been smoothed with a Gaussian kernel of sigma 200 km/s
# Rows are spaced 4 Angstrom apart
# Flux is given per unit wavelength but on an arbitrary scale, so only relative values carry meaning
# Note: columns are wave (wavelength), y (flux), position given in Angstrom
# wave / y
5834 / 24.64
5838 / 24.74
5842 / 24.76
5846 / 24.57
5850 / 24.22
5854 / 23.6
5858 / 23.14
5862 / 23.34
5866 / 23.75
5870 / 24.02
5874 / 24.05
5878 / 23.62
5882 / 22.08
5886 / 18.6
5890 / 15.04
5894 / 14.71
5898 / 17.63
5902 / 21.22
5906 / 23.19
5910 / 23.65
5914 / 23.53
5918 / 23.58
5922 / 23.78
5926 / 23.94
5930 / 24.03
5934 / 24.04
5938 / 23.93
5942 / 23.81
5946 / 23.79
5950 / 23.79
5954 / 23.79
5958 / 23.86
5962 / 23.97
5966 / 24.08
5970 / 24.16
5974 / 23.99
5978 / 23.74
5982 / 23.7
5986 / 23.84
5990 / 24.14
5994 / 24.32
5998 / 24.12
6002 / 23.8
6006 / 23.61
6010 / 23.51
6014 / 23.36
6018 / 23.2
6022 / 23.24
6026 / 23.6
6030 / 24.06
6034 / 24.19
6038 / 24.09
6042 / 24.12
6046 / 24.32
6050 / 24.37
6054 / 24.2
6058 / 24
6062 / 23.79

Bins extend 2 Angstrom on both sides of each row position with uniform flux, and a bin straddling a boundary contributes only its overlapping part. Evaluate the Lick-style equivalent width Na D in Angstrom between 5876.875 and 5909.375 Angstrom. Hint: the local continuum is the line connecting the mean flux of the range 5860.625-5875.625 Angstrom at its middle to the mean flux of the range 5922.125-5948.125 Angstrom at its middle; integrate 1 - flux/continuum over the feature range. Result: 5.82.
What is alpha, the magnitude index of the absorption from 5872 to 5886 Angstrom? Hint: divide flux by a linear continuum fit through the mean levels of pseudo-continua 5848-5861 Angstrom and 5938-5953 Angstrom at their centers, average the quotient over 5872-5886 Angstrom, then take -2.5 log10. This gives 0.05 mag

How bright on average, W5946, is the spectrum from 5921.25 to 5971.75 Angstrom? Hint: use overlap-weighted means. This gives 23.9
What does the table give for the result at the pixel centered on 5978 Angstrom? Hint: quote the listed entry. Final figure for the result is 23.74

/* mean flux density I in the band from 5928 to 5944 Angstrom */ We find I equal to 24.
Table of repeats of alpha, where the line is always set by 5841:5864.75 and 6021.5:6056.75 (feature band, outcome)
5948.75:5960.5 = 0.007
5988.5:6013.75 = 0.007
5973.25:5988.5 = 0.009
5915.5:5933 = 0.006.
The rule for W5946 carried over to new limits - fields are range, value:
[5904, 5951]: 23.8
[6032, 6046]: 24.2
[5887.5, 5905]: 17.5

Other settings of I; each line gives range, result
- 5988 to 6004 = 24.1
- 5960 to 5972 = 24.1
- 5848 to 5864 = 23.6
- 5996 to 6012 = 23.8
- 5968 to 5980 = 24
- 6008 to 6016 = 23.4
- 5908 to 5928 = 23.7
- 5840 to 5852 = 24.5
